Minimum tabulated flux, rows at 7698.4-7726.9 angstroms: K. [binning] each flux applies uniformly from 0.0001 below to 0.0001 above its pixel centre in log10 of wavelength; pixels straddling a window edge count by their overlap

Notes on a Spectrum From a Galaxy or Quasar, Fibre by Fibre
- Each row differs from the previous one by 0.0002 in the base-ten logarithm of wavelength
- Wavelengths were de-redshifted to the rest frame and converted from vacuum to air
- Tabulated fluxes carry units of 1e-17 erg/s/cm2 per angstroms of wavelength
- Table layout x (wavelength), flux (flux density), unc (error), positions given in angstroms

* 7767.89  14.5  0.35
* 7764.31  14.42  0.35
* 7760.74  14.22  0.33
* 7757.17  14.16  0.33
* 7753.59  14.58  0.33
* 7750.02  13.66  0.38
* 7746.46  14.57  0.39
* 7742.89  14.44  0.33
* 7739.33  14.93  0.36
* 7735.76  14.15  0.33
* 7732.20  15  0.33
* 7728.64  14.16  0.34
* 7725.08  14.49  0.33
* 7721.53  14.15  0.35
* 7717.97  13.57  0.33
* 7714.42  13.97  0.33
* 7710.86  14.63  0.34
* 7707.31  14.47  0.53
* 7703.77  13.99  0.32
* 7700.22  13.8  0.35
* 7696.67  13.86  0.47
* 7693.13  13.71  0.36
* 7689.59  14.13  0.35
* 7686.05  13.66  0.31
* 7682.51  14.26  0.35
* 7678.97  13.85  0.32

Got 13.57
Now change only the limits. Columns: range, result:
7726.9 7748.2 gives 14.15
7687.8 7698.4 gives 13.71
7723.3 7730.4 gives 14.16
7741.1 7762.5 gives 13.66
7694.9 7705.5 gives 13.8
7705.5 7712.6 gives 14.47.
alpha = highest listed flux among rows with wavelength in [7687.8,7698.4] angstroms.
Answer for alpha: 14.13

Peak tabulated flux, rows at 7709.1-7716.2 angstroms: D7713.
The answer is 14.63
